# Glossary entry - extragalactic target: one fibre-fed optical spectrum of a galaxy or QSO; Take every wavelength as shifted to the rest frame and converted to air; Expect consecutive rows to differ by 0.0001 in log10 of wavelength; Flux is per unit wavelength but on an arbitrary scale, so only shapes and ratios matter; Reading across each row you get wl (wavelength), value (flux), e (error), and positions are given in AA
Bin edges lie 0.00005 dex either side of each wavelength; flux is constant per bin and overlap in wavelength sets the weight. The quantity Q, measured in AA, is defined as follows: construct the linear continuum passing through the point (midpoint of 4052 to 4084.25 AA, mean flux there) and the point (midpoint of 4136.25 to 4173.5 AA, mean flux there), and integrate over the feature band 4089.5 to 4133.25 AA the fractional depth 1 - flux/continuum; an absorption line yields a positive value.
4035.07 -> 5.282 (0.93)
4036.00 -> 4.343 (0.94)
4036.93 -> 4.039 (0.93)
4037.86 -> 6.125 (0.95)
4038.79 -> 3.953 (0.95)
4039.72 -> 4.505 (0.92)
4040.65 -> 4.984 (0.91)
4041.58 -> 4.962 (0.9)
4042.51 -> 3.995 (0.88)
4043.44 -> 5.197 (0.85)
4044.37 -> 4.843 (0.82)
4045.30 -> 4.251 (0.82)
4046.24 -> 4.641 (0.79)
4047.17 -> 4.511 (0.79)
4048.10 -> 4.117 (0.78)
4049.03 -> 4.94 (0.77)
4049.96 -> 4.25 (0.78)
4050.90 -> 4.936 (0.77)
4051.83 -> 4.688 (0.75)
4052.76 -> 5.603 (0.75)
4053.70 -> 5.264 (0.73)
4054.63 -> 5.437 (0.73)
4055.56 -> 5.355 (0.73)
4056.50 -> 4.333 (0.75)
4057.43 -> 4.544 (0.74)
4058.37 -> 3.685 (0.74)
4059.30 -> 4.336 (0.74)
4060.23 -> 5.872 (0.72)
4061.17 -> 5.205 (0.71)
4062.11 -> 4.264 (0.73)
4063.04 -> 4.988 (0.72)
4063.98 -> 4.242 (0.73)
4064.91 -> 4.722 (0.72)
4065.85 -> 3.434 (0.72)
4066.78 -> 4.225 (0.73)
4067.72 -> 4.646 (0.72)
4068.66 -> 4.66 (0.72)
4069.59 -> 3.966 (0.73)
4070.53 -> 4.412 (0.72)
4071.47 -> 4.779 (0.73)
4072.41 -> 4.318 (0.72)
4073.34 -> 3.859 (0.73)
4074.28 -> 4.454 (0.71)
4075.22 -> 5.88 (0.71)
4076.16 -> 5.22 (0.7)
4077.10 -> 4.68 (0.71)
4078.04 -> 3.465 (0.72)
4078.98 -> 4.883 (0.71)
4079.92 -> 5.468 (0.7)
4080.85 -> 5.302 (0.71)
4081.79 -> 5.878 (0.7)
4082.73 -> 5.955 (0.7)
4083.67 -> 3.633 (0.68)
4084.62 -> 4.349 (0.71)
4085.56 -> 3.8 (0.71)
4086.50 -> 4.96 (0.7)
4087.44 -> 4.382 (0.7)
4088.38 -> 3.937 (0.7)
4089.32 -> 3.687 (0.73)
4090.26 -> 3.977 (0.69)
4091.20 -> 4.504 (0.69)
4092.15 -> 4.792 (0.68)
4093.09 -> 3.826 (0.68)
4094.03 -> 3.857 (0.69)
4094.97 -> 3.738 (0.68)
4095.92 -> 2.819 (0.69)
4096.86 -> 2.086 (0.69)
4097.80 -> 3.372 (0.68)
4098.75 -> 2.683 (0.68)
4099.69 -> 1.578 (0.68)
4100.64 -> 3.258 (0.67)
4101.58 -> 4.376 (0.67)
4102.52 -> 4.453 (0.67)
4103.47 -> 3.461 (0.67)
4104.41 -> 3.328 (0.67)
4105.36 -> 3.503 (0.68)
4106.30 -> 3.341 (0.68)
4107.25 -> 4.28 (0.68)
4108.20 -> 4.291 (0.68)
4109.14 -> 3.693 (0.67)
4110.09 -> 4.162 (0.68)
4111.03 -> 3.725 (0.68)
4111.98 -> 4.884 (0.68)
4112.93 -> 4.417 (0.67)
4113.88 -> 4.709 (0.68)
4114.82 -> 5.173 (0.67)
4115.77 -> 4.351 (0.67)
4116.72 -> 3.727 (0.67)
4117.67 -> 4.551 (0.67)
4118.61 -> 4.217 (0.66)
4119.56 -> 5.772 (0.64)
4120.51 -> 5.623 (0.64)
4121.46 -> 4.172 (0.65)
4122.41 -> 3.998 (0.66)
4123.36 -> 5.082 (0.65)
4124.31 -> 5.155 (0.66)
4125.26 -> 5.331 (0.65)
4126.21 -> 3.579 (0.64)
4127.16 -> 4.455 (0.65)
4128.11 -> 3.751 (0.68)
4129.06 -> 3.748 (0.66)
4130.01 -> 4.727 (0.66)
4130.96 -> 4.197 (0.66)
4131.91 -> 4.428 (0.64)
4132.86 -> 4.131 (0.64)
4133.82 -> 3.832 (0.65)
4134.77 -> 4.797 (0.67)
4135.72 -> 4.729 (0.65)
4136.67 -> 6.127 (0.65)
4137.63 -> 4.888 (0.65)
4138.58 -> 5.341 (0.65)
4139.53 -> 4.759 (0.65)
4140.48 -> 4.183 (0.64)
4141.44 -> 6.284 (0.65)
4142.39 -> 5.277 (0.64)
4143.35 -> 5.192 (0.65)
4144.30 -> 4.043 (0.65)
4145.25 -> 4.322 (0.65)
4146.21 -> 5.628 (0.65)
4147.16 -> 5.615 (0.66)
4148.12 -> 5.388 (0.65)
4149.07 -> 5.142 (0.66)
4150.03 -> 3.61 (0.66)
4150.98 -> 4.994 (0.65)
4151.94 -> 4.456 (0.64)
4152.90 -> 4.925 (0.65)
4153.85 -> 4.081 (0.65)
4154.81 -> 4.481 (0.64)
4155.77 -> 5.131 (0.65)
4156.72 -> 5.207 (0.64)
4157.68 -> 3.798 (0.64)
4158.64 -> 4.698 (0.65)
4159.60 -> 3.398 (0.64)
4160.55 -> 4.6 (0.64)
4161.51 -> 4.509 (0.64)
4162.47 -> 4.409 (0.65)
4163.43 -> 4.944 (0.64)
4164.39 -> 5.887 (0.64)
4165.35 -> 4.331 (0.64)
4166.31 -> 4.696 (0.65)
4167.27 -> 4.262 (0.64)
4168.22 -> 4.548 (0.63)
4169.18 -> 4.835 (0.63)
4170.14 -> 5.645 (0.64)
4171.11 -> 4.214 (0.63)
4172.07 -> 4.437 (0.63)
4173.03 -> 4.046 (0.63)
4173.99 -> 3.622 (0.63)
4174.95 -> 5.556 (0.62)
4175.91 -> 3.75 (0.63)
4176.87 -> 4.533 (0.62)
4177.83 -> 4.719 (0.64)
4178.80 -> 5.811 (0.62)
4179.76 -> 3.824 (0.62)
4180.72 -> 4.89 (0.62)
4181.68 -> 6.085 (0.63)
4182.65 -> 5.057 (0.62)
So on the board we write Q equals 6.3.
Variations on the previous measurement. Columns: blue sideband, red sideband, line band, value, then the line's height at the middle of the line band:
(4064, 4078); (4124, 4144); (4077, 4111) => 4.3 AA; 4.56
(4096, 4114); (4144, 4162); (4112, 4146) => -4.5 AA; 4.13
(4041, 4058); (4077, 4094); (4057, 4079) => 0.5 AA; 4.63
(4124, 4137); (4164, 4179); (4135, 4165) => -1.8 AA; 4.56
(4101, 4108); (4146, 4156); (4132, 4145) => -0.9 AA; 4.56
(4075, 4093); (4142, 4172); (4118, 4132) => 0.4 AA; 4.68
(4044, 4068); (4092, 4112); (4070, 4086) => -2.3 AA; 4.14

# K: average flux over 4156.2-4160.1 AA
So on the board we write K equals 4.3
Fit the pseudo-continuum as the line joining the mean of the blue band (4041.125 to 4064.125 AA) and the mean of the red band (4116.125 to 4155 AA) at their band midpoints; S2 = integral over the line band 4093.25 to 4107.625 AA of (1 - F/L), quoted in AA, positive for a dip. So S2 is 4.18 AA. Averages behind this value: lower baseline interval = 4.74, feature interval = 3.35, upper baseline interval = 4.7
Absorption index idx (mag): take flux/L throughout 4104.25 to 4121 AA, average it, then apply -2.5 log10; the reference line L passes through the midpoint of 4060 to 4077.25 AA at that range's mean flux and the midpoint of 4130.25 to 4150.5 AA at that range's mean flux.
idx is 0.10 mag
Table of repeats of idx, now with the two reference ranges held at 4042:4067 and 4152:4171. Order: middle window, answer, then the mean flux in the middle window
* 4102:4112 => 0.20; 3.88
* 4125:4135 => 0.10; 4.23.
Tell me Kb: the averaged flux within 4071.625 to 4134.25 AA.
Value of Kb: 4.23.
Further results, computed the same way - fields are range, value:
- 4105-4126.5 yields 4.44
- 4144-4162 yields 4.64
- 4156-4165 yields 4.62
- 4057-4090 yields 4.57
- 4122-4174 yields 4.66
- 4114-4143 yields 4.68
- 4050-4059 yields 4.83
